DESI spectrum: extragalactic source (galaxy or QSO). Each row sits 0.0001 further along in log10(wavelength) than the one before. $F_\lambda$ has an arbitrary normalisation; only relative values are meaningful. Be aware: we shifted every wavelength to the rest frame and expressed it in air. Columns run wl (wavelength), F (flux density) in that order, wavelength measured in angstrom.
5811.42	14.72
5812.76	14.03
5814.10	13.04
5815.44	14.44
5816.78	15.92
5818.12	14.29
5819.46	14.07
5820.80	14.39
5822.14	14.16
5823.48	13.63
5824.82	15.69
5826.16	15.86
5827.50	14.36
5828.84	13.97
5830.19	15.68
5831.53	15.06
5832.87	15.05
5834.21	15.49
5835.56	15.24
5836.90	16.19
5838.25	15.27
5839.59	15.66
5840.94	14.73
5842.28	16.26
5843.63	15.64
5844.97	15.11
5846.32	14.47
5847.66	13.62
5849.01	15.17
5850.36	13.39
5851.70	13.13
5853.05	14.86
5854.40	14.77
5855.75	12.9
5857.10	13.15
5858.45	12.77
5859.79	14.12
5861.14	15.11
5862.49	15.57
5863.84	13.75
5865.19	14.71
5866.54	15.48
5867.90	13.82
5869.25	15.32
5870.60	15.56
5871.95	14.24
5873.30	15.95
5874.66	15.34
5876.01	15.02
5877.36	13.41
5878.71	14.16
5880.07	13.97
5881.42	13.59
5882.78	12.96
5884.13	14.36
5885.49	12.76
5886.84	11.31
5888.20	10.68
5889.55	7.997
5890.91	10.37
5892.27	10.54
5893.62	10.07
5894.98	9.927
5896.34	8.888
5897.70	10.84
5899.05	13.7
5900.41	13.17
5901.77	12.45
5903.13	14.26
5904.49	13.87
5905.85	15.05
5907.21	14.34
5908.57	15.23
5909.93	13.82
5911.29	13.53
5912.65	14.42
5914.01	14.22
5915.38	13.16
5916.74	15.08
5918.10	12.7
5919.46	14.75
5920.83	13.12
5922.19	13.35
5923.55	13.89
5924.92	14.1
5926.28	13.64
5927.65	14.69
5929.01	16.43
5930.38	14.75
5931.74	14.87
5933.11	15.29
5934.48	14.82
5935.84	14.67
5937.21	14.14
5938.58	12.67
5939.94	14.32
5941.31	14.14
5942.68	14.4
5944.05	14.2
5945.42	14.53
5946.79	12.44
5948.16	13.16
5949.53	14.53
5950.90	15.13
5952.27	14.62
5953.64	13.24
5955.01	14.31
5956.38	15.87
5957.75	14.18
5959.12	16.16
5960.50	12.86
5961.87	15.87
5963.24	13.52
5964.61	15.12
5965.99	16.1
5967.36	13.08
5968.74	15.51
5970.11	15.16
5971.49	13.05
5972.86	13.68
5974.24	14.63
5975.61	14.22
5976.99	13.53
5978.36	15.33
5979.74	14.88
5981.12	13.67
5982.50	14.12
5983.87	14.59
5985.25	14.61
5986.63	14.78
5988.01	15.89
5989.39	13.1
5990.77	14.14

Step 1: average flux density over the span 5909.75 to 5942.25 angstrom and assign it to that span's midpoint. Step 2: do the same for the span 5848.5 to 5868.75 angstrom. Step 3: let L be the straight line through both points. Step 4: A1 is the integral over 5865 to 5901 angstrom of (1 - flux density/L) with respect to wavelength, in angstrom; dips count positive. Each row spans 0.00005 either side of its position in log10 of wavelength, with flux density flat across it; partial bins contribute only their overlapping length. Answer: 3.3 angstrom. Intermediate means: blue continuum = 14.2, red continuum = 14.2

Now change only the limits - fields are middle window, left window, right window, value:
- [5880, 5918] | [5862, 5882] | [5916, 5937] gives 4.92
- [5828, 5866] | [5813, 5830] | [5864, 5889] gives -1.07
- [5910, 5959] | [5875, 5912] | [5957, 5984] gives -2.25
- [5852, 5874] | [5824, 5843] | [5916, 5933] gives 0.73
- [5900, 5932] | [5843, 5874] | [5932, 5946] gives 0.55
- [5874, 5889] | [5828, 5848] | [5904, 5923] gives 1.21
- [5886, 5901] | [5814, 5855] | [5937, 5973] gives 3.99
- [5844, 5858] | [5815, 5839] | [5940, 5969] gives 0.73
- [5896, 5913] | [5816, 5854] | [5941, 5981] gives 1.37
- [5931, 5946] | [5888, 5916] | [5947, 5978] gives -0.82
